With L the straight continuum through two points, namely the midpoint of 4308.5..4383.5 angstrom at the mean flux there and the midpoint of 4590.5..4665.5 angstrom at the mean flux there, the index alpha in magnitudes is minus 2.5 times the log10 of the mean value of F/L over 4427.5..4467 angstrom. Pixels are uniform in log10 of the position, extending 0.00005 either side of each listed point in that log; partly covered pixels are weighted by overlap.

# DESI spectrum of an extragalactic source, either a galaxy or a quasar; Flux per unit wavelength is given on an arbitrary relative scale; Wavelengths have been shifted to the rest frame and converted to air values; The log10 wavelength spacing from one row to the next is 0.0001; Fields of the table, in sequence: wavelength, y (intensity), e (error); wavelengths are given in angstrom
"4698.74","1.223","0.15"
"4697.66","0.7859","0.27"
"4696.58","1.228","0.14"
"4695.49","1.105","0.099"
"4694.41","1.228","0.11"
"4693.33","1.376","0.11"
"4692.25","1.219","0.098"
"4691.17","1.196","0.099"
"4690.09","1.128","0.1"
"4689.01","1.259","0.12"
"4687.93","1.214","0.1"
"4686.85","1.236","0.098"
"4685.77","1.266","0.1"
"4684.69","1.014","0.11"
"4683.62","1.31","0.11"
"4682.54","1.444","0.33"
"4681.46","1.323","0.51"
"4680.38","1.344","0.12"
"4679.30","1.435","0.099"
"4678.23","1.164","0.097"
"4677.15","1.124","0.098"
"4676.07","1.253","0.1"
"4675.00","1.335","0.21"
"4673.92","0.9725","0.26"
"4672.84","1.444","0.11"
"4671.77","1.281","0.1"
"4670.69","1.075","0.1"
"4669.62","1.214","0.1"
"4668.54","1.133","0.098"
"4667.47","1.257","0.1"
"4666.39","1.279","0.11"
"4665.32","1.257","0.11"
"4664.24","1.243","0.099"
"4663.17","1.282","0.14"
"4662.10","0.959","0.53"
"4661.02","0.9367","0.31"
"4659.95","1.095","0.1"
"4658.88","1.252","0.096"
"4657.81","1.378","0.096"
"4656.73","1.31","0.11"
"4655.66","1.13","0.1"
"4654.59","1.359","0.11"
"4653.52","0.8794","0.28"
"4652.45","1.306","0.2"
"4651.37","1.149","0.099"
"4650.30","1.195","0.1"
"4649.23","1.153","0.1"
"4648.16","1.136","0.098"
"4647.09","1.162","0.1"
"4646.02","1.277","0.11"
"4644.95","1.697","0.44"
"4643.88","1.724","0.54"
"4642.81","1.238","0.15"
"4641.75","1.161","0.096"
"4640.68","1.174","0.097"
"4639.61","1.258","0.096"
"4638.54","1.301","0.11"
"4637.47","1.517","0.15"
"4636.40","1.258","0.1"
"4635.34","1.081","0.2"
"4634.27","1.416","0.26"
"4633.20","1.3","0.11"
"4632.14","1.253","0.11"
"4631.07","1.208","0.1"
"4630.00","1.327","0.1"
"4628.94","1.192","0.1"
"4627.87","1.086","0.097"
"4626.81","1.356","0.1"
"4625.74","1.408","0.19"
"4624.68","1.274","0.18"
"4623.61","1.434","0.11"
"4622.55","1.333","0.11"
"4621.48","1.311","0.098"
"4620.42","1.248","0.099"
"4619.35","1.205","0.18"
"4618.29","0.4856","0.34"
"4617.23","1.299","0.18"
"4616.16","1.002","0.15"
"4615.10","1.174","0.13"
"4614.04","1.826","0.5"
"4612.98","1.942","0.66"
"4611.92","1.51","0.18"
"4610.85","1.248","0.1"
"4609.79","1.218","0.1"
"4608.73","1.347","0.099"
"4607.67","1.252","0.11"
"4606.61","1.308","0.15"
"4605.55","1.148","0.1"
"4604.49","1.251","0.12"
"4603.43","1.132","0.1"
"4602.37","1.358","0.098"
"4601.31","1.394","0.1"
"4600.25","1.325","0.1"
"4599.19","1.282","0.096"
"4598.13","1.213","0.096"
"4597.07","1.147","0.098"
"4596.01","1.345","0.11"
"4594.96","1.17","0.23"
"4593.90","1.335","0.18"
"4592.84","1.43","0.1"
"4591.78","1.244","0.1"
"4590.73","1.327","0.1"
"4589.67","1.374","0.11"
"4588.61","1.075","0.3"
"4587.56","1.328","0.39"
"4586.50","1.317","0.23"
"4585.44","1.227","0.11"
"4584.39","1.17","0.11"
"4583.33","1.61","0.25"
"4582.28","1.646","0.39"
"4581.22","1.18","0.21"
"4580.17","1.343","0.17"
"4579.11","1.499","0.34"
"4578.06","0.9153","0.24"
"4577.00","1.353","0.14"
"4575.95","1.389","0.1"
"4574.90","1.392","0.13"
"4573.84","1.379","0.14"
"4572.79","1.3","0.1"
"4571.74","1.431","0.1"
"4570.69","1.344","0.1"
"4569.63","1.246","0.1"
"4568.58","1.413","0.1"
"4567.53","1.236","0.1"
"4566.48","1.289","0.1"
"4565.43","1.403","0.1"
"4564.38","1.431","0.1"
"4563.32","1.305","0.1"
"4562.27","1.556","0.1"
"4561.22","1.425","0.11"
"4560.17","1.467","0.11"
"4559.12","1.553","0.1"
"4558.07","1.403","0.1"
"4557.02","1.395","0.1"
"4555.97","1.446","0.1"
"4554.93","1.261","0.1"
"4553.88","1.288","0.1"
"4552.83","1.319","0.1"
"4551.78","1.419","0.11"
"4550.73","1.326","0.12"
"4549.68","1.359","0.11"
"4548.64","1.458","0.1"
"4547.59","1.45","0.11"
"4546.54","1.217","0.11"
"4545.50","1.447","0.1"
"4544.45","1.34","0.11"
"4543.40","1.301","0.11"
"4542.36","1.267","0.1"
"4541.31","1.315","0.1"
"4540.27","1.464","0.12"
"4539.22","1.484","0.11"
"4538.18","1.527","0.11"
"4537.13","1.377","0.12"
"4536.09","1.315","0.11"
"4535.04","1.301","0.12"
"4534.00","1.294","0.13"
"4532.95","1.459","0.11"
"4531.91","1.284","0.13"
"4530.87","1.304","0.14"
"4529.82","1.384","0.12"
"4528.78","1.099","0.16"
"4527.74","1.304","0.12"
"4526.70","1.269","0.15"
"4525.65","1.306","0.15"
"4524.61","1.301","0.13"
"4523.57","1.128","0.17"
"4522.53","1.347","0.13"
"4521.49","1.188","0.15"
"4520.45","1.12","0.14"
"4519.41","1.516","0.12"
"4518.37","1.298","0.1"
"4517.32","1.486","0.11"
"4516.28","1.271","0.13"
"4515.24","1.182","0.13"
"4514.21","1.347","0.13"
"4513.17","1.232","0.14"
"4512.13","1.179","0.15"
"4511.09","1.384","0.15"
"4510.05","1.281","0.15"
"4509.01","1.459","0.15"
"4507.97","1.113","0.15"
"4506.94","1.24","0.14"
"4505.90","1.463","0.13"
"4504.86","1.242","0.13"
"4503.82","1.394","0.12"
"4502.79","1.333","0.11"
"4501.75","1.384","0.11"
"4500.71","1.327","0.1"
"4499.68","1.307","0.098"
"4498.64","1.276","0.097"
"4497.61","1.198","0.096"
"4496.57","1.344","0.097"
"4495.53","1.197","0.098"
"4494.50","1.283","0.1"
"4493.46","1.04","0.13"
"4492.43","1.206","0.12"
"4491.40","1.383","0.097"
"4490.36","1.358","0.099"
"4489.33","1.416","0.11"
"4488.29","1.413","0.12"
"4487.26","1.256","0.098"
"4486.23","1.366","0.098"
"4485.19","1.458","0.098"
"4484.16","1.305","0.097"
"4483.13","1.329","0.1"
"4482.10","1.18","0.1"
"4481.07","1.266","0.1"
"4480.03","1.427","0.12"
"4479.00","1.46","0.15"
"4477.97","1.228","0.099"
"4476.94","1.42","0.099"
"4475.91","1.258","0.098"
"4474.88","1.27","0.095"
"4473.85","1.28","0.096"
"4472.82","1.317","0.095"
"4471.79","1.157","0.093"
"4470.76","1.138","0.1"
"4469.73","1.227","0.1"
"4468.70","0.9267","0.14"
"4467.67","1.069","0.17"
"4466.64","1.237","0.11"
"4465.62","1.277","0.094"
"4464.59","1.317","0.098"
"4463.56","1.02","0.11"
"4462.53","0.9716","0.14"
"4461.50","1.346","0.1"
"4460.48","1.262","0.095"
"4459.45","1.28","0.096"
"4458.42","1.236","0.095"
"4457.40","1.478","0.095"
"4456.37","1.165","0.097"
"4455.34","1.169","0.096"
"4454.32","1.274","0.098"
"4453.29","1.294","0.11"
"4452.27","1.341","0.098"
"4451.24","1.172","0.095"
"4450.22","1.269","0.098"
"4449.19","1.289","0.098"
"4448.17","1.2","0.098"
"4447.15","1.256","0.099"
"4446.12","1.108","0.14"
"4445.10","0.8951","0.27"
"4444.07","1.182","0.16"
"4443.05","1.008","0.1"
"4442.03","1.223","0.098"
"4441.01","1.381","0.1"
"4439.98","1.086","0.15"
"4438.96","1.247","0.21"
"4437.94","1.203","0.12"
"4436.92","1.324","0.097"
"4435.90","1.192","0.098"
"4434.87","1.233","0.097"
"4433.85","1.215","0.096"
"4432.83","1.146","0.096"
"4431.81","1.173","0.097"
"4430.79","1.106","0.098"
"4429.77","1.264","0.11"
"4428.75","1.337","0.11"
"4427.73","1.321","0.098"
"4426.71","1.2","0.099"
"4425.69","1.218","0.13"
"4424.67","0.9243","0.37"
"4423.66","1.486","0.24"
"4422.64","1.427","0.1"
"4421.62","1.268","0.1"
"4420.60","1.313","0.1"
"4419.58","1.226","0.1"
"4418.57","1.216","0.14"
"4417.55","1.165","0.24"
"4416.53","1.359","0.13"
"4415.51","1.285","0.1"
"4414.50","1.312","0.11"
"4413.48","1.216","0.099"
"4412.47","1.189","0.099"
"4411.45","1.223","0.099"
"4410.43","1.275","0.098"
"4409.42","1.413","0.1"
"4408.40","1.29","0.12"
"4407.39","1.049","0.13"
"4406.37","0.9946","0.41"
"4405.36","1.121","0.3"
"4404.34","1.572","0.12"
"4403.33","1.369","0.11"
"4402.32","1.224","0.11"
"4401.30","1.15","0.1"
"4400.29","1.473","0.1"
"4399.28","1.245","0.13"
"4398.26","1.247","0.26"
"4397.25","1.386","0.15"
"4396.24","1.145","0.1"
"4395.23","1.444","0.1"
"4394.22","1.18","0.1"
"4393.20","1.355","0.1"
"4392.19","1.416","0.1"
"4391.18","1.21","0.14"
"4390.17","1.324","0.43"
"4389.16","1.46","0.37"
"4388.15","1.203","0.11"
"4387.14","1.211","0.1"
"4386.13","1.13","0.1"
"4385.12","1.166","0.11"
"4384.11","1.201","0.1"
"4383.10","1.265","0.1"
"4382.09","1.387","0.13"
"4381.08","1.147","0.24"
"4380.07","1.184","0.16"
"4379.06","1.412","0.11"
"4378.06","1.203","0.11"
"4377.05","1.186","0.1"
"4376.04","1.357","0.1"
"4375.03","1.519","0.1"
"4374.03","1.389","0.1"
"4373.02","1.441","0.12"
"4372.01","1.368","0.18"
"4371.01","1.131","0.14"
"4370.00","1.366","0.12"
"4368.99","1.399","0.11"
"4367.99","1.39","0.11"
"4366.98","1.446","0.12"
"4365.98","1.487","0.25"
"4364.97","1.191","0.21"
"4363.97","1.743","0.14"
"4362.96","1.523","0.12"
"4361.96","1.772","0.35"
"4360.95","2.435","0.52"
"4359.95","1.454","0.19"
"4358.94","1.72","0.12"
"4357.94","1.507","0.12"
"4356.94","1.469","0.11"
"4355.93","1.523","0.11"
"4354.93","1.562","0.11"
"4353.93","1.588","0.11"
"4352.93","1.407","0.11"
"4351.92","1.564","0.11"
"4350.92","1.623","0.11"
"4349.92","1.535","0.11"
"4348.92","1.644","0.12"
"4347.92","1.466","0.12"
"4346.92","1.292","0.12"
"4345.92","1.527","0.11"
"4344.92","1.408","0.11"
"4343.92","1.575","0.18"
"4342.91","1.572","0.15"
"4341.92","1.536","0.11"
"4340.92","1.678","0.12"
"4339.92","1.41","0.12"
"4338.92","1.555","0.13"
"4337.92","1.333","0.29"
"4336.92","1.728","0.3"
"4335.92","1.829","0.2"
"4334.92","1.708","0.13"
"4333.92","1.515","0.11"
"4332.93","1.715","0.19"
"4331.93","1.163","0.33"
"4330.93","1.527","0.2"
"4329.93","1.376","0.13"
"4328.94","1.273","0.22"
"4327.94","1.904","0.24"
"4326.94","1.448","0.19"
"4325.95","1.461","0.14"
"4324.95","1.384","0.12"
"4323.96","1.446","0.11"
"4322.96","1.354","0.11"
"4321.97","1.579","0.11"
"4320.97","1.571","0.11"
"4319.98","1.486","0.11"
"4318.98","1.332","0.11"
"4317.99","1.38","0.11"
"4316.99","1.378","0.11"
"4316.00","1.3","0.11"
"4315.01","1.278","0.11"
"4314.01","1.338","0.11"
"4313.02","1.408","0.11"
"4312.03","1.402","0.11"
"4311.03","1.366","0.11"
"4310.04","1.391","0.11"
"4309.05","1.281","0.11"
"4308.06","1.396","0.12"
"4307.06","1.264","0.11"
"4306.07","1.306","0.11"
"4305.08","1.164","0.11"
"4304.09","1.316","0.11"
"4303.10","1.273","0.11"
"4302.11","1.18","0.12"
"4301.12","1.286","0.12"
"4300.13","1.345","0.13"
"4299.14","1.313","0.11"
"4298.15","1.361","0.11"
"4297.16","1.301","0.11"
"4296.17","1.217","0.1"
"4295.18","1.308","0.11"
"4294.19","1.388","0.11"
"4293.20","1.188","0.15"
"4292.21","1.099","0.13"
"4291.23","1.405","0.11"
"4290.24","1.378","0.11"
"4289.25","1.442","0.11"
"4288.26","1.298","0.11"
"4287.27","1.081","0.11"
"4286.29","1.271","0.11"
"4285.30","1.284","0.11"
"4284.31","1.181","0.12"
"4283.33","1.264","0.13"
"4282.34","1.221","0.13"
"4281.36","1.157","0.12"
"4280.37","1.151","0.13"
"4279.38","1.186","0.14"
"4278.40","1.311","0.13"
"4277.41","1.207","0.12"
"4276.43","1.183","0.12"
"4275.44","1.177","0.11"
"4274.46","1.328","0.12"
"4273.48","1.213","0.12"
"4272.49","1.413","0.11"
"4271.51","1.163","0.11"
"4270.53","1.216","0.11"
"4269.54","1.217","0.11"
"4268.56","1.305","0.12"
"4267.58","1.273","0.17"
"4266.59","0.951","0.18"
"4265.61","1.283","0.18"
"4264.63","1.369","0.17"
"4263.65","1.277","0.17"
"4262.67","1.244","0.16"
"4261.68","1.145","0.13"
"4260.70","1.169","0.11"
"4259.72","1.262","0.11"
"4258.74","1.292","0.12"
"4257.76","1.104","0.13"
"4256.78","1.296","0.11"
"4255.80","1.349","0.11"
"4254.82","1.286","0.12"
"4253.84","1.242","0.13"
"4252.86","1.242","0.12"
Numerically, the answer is 0.15 mag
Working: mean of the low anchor 1.47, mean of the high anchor 1.27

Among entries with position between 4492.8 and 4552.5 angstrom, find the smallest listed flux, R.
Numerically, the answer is 1.04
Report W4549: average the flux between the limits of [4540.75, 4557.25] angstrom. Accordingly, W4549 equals 1.35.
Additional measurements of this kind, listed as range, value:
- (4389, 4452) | 1.24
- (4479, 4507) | 1.31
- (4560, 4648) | 1.31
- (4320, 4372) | 1.52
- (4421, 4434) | 1.24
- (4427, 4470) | 1.21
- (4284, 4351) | 1.4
